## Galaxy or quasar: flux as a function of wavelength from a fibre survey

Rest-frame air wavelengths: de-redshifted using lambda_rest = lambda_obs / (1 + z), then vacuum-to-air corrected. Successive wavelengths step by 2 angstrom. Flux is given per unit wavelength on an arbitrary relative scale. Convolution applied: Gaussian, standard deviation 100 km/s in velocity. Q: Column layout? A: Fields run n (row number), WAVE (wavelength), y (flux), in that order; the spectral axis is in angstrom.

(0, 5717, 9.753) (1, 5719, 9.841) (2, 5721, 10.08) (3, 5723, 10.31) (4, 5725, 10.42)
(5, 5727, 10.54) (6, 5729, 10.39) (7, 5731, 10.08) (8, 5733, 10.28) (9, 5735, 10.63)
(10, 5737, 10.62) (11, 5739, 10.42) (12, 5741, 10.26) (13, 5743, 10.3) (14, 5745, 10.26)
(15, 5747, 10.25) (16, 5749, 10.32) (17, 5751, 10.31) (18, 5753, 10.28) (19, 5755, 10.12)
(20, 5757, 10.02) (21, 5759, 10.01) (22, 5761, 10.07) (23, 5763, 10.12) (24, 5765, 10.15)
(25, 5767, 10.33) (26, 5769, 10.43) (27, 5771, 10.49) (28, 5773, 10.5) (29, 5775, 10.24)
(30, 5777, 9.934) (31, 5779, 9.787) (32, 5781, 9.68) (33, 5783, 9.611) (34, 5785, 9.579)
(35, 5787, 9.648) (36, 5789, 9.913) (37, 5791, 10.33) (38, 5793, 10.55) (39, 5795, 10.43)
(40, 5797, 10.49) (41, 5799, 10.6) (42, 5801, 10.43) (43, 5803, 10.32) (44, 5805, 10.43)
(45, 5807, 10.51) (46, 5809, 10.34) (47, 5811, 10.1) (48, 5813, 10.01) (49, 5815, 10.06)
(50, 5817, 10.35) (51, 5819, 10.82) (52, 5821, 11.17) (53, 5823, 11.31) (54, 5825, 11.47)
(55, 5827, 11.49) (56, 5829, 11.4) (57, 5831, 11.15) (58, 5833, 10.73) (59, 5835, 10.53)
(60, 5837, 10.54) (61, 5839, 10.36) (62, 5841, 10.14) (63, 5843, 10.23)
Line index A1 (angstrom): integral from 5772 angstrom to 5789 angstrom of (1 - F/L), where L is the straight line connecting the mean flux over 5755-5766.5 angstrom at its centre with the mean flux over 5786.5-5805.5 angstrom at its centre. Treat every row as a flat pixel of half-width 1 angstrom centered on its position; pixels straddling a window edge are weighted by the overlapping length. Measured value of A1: 0.6 angstrom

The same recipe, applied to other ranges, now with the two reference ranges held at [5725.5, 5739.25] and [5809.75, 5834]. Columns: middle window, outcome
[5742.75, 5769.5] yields 0.83 angstrom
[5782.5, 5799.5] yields 0.90 angstrom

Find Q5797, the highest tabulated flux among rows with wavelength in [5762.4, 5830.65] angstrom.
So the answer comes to 11.49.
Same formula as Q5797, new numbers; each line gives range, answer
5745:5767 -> 10.33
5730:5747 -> 10.63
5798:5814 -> 10.6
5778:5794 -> 10.55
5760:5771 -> 10.49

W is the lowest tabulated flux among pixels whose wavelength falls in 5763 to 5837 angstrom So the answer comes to 9.579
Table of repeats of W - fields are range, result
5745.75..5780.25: 9.787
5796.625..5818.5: 10.01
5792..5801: 10.43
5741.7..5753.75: 10.25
